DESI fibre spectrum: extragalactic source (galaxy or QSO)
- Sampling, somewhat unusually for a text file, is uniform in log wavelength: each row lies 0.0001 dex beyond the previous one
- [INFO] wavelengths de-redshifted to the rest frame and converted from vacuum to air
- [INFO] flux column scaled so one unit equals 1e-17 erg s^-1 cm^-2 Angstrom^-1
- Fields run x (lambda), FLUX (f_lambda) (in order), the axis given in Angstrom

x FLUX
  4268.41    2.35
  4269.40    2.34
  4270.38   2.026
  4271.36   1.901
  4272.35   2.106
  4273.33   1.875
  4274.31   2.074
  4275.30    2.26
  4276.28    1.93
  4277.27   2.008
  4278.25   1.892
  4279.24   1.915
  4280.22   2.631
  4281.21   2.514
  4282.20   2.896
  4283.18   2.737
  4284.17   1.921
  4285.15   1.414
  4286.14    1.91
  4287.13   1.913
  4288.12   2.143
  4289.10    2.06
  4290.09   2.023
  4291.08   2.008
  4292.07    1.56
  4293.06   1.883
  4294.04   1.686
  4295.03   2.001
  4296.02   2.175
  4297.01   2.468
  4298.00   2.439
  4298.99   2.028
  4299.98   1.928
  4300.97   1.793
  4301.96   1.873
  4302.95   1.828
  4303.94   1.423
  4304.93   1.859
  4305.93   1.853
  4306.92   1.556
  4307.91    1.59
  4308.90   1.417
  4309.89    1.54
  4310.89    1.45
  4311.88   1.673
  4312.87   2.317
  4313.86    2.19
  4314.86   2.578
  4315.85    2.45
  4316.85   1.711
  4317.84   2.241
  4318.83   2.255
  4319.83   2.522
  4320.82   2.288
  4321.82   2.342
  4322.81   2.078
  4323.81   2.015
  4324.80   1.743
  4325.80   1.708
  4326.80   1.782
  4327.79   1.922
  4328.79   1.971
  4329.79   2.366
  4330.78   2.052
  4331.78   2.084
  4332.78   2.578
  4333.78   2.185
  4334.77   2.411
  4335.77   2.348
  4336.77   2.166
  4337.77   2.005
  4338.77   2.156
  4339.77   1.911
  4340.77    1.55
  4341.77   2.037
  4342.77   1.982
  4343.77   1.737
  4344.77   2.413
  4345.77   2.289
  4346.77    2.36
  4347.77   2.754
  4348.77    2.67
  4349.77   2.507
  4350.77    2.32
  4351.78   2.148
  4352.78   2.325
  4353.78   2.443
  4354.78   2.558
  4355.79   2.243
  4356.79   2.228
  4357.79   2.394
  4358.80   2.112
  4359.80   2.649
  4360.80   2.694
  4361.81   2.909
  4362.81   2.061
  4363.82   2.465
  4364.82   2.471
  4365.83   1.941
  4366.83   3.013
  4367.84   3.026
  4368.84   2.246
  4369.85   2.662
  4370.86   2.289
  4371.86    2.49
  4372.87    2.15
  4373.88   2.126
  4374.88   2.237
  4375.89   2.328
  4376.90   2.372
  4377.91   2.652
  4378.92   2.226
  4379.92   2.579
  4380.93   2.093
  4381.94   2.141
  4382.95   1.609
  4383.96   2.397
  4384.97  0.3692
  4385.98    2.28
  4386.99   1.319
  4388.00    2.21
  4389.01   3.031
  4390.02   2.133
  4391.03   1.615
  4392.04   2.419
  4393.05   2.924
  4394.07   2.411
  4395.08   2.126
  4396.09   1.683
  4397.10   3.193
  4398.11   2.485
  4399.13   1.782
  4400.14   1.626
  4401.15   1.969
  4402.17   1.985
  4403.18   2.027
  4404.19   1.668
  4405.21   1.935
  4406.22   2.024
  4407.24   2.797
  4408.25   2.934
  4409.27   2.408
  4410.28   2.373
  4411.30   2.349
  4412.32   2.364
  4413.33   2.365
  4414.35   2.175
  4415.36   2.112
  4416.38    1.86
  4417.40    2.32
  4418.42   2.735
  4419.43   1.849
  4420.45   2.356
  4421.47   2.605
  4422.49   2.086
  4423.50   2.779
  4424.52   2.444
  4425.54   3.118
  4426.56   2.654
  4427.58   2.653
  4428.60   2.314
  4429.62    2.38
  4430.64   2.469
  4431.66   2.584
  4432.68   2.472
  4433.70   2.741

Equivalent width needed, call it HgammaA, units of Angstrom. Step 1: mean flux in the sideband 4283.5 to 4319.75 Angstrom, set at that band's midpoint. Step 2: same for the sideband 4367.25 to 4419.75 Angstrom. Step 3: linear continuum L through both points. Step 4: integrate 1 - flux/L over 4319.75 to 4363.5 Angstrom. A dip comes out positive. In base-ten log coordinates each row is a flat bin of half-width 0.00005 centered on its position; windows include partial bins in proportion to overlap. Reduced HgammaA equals -3.5 Angstrom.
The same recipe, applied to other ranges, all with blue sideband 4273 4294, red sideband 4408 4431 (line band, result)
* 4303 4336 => 2.3 Angstrom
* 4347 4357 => -0.8 Angstrom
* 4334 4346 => 0.7 Angstrom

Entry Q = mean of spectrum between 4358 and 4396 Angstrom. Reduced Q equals 2.28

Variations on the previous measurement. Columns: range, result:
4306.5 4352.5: 2.1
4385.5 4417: 2.21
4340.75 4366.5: 2.34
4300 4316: 1.83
